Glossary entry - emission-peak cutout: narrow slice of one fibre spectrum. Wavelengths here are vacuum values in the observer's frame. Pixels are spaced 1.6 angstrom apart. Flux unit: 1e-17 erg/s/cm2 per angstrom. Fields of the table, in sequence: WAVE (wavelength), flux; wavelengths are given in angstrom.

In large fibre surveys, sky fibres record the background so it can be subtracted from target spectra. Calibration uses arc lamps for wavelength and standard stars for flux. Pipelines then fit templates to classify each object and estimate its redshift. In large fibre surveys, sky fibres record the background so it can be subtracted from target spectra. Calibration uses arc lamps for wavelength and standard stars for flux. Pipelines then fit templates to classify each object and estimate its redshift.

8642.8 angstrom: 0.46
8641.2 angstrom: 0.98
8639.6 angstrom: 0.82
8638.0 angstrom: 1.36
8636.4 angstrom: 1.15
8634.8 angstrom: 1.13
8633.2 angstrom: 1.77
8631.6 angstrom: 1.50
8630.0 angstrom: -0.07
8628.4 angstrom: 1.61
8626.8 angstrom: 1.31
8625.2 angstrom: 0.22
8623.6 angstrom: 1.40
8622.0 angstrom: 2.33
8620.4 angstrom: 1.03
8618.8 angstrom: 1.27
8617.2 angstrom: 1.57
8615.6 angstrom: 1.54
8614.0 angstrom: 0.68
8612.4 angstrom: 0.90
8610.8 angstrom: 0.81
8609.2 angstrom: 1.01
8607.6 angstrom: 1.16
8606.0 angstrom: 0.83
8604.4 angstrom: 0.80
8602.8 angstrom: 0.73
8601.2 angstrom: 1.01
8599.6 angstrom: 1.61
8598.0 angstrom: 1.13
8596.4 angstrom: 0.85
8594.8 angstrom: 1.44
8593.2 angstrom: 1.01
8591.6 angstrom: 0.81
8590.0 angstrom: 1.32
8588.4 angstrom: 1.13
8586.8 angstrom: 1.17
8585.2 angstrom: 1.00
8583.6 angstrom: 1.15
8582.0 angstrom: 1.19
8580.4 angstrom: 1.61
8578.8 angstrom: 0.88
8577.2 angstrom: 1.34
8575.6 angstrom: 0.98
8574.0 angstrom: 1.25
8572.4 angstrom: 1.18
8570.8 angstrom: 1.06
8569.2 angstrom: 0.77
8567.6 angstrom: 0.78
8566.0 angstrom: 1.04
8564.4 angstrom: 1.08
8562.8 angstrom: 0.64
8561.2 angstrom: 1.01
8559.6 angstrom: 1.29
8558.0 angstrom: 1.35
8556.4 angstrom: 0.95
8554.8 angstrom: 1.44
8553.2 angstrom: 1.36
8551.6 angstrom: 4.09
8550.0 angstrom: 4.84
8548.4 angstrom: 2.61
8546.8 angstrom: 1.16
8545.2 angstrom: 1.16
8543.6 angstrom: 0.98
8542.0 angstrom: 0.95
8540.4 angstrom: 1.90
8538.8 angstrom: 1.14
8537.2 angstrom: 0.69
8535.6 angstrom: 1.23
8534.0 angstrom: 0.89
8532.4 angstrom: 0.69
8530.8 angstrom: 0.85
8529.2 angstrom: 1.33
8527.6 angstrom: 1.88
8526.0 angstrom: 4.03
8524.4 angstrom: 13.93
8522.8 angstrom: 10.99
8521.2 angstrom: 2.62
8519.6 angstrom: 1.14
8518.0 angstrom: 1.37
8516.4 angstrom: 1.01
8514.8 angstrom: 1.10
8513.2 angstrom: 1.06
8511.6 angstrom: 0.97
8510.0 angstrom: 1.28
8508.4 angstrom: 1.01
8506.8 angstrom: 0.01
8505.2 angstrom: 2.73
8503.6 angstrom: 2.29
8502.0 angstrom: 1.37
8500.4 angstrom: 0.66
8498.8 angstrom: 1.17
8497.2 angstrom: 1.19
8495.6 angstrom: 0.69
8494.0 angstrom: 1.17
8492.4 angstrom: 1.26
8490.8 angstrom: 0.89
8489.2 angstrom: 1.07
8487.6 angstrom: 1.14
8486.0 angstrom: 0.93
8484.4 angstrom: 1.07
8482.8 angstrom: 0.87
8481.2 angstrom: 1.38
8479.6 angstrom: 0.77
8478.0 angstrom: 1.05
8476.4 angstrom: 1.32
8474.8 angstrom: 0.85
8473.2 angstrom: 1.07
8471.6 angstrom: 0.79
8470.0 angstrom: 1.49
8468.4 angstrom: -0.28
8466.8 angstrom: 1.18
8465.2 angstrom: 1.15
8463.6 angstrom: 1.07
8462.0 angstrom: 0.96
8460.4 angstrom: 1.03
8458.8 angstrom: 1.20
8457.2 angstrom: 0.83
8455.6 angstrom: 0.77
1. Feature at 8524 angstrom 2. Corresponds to Halpha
